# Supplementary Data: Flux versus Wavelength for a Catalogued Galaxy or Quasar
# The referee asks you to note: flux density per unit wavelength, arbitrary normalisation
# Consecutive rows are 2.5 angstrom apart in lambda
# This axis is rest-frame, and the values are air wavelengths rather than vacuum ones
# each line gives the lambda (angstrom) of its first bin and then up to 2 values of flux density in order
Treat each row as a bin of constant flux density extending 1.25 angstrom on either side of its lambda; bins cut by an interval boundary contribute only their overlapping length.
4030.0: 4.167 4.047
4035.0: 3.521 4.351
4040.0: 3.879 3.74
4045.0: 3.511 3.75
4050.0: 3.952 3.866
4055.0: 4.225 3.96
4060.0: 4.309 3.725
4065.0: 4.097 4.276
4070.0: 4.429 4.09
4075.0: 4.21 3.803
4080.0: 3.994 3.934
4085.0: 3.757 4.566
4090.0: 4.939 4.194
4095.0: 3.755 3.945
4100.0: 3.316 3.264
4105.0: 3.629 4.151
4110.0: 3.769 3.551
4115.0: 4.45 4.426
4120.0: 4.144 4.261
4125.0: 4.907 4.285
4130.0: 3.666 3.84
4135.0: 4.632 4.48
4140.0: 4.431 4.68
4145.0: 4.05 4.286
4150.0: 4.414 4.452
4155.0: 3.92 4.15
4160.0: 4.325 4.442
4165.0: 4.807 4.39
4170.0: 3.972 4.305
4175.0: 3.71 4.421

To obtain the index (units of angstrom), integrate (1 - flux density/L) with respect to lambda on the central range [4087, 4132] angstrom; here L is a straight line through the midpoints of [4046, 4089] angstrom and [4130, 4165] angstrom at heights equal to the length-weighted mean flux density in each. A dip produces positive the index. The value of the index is 1.4 angstrom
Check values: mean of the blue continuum 4.06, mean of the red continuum 4.31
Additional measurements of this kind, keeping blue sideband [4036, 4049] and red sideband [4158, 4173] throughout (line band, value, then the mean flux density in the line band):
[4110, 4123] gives 0.1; 4.12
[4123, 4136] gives -0.1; 4.26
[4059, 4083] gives -0.8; 4.09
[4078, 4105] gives 0.7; 3.95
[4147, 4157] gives 0.1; 4.26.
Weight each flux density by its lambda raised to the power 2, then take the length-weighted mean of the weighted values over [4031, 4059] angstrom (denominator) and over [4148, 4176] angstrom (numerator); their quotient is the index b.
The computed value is 1.16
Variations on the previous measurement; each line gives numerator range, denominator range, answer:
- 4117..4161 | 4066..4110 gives 1.10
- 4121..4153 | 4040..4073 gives 1.13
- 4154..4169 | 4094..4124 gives 1.14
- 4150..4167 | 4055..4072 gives 1.10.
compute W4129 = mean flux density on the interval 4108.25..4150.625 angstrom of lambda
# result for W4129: 4.25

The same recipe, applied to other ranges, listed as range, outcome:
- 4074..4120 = 3.98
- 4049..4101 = 4.07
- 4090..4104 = 3.8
